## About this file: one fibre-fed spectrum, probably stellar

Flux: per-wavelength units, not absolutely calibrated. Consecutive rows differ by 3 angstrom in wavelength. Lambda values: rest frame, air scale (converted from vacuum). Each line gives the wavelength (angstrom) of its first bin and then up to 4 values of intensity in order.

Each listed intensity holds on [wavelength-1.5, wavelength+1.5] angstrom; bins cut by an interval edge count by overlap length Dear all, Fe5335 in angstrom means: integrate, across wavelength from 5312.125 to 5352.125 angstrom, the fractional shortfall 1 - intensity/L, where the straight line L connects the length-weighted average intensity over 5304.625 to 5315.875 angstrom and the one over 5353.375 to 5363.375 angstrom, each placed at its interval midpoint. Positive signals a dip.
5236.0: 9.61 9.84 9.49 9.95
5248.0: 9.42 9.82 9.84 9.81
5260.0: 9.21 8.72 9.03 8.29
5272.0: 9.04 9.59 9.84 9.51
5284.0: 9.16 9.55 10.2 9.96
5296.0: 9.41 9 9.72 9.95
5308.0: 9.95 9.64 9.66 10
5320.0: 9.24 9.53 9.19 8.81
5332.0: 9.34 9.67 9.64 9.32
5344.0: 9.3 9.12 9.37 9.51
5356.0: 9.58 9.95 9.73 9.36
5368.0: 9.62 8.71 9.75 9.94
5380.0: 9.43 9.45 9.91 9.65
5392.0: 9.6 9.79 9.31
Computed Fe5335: 1.5 angstrom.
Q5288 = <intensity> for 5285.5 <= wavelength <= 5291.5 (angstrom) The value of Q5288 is 9.88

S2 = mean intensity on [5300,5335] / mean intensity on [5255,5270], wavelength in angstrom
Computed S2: 1.05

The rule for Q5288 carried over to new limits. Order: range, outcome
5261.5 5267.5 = 8.88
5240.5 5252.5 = 9.67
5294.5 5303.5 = 9.38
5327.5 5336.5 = 9.27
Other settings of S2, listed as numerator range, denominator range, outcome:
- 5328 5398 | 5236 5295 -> 1.00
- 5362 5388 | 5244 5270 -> 1.02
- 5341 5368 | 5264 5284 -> 1.03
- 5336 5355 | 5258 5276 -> 1.04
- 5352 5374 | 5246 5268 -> 1.01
